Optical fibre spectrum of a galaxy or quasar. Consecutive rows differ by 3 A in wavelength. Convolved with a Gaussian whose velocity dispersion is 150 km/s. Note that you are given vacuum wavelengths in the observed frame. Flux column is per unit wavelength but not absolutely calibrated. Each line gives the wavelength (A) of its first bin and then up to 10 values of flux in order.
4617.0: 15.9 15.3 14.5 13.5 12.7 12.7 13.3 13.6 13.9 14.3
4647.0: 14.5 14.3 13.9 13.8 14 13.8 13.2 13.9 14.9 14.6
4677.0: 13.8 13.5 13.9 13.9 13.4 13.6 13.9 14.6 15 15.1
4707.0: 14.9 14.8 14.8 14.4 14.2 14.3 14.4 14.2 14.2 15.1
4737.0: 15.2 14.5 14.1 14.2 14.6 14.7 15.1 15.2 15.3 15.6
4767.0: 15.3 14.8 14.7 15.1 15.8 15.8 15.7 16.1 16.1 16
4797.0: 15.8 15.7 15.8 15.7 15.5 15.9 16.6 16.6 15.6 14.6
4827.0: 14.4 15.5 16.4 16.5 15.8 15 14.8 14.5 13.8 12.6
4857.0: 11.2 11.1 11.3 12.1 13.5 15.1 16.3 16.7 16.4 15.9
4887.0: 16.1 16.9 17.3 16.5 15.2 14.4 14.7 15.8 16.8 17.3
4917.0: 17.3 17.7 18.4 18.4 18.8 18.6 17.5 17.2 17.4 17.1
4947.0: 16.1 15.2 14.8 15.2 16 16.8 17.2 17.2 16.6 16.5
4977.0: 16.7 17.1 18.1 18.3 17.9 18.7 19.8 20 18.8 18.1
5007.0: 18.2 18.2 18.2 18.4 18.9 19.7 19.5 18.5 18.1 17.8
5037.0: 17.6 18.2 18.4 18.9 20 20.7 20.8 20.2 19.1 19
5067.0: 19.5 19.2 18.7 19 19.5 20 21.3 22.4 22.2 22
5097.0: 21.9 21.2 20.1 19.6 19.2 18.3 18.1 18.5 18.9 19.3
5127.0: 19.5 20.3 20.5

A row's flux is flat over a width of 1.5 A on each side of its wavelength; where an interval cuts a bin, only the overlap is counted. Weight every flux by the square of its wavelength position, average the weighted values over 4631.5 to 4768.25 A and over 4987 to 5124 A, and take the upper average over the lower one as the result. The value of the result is 1.56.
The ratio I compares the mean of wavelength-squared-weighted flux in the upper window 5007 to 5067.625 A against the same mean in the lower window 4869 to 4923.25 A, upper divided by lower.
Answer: 1.23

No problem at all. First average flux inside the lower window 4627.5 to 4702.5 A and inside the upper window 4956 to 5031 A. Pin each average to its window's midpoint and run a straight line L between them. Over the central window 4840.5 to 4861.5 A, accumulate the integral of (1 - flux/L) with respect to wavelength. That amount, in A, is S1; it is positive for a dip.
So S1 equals 3.8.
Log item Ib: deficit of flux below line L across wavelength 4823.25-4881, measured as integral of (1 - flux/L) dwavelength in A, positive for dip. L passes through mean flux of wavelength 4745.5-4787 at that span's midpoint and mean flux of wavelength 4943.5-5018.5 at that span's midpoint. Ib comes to 6.3 A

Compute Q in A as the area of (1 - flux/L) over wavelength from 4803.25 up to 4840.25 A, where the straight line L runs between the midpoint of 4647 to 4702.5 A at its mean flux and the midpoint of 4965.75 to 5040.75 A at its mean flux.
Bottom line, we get 0.3 A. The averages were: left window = 14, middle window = 15.8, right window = 18.2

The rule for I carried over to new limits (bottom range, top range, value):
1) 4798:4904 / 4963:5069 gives 1.32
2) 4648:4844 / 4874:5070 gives 1.30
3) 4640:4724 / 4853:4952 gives 1.23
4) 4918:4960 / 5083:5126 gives 1.27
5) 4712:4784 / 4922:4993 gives 1.26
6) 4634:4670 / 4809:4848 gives 1.21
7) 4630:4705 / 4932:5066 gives 1.48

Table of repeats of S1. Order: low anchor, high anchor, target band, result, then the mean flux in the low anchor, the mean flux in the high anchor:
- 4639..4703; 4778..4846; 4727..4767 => 0.4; 14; 15.7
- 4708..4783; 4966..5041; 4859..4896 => 3.5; 14.8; 18.2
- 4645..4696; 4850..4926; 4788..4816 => -2.2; 13.9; 15.3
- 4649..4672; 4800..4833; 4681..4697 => 0.6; 13.9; 15.7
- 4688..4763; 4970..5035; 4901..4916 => 1.0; 14.6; 18.3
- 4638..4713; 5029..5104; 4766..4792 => 0.3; 14.1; 19.8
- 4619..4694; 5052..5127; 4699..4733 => 0.3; 13.9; 19.9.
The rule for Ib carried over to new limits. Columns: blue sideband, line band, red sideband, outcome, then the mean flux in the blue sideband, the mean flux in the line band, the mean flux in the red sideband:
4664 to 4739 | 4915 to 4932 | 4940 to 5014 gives -1.38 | 14.3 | 18.1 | 17.4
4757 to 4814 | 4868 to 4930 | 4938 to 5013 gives 0.70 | 15.6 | 16.5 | 17.3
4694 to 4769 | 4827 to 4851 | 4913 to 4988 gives 0.85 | 14.7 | 15.3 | 17.1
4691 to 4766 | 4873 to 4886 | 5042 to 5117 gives 0.51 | 14.7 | 16.3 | 20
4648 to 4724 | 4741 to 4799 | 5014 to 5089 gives 0.40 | 14.2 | 15.3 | 19.3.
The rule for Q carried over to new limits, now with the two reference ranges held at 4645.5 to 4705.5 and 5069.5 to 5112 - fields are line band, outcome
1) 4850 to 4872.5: 5.9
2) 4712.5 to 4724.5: 0.3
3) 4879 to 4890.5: 0.6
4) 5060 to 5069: 0.4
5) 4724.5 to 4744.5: 0.6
